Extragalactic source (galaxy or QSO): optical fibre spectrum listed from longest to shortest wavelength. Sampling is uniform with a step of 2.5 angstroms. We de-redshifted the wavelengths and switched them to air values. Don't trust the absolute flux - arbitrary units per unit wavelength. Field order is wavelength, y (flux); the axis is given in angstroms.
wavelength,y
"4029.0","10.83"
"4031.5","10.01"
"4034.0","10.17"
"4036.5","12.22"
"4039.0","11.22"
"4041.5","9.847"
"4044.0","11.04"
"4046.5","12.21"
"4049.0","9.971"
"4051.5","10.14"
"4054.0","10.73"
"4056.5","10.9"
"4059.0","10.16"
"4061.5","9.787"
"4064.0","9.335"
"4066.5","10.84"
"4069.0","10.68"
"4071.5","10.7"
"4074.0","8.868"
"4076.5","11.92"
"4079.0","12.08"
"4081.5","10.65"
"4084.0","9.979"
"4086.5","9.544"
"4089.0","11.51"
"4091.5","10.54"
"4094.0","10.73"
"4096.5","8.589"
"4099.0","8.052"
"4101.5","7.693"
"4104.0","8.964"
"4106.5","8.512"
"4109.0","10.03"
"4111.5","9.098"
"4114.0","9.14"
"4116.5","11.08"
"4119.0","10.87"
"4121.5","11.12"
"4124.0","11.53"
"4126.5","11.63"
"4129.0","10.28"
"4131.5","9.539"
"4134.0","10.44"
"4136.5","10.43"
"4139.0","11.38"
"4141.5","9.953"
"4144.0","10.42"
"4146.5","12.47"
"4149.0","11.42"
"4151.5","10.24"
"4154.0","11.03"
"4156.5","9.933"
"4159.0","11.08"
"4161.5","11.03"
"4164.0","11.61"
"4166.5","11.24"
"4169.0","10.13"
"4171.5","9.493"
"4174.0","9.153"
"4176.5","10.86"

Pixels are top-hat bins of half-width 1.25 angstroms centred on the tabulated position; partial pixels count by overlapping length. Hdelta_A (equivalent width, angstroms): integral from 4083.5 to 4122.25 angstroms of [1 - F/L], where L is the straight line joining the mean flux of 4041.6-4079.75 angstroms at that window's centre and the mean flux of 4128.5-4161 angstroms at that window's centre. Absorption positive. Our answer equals 3.42 angstroms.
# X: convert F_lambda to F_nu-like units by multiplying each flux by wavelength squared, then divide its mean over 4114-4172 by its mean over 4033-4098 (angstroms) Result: 1.06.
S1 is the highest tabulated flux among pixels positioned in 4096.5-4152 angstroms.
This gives 12.47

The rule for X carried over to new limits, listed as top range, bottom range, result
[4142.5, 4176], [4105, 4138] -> 1.06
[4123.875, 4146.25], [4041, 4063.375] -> 1.06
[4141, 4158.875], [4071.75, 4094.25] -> 1.05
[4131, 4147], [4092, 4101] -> 1.19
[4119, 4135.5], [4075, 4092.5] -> 1.01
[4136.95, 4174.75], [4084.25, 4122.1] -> 1.14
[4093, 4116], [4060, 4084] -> 0.87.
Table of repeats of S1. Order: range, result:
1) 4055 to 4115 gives 12.08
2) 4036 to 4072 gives 12.22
